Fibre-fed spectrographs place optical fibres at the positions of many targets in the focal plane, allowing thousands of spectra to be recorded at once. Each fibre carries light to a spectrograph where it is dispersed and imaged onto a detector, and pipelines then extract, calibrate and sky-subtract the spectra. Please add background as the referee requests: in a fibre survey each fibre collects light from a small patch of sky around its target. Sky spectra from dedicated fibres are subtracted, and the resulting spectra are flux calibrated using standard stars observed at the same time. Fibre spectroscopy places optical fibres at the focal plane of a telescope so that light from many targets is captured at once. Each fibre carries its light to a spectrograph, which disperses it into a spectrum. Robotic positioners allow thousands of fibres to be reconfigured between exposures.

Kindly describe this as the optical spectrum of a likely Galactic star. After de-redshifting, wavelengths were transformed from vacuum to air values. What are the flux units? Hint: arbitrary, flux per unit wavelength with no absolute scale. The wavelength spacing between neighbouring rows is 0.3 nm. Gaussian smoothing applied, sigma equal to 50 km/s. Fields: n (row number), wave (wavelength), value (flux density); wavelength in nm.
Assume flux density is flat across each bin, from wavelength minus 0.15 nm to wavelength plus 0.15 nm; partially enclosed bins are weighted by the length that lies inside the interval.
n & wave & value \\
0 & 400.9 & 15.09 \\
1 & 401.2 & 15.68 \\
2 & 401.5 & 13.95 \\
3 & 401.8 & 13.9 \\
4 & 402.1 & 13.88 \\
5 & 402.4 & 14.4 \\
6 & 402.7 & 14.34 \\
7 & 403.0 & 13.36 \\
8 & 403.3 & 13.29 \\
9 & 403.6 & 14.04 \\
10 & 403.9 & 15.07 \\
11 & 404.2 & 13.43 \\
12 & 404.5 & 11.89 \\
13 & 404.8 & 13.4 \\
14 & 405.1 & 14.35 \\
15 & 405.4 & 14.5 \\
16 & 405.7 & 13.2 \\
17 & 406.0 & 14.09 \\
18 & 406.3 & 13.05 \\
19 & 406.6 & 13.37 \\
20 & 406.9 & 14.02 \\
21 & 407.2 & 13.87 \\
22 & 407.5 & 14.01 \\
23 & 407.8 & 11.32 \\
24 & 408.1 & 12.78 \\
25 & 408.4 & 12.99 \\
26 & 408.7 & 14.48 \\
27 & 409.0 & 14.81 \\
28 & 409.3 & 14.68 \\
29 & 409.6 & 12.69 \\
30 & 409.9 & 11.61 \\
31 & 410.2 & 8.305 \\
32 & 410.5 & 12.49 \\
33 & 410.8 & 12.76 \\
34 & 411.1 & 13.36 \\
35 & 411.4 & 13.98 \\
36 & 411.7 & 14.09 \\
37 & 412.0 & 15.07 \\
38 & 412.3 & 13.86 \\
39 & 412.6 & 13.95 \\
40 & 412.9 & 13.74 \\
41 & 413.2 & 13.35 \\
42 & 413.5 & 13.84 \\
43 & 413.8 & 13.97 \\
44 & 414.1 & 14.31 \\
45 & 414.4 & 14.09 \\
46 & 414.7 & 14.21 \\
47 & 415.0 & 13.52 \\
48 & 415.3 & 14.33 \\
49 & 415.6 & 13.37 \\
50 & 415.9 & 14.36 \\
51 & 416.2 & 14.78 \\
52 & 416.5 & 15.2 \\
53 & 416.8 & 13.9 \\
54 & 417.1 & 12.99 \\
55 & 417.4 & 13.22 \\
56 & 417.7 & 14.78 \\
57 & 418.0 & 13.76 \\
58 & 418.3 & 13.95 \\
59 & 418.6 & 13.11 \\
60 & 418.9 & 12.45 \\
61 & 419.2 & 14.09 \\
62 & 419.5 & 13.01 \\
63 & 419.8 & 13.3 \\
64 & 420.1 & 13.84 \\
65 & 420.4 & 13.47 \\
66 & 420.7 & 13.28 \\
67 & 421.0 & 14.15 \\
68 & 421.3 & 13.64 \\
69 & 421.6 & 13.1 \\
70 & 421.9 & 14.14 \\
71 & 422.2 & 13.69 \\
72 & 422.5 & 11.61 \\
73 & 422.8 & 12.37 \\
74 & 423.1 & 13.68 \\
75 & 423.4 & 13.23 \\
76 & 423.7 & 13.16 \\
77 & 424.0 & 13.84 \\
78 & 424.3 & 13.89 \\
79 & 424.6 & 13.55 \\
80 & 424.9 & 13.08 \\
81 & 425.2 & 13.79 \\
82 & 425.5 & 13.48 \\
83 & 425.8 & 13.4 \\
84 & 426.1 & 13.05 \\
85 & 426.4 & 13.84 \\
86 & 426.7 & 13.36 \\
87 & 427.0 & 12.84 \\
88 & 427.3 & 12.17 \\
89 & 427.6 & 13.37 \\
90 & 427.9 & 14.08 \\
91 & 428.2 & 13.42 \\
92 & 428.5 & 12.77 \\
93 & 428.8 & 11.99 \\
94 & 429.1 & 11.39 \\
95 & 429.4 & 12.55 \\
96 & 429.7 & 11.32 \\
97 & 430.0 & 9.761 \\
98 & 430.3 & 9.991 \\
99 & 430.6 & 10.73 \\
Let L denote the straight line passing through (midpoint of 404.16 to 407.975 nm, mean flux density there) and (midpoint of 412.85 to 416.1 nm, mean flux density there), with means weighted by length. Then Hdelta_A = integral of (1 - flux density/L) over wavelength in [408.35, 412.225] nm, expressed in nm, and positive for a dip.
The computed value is 0.14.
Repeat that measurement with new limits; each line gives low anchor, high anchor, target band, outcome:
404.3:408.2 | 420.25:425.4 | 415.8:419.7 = -0.12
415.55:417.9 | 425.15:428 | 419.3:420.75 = 0.04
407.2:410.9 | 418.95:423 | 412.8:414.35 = -0.10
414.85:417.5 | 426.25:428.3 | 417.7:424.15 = 0.13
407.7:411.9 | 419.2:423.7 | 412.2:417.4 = -0.34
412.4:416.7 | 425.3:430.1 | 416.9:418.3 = 0.00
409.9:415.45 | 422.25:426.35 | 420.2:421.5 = -0.03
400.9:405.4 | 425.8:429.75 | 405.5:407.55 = 0.02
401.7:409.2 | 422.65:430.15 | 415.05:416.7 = -0.13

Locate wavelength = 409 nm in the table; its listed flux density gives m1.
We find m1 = 14.81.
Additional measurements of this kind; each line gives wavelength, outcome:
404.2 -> 13.43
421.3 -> 13.64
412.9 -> 13.74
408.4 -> 12.99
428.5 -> 12.77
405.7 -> 13.2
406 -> 14.09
